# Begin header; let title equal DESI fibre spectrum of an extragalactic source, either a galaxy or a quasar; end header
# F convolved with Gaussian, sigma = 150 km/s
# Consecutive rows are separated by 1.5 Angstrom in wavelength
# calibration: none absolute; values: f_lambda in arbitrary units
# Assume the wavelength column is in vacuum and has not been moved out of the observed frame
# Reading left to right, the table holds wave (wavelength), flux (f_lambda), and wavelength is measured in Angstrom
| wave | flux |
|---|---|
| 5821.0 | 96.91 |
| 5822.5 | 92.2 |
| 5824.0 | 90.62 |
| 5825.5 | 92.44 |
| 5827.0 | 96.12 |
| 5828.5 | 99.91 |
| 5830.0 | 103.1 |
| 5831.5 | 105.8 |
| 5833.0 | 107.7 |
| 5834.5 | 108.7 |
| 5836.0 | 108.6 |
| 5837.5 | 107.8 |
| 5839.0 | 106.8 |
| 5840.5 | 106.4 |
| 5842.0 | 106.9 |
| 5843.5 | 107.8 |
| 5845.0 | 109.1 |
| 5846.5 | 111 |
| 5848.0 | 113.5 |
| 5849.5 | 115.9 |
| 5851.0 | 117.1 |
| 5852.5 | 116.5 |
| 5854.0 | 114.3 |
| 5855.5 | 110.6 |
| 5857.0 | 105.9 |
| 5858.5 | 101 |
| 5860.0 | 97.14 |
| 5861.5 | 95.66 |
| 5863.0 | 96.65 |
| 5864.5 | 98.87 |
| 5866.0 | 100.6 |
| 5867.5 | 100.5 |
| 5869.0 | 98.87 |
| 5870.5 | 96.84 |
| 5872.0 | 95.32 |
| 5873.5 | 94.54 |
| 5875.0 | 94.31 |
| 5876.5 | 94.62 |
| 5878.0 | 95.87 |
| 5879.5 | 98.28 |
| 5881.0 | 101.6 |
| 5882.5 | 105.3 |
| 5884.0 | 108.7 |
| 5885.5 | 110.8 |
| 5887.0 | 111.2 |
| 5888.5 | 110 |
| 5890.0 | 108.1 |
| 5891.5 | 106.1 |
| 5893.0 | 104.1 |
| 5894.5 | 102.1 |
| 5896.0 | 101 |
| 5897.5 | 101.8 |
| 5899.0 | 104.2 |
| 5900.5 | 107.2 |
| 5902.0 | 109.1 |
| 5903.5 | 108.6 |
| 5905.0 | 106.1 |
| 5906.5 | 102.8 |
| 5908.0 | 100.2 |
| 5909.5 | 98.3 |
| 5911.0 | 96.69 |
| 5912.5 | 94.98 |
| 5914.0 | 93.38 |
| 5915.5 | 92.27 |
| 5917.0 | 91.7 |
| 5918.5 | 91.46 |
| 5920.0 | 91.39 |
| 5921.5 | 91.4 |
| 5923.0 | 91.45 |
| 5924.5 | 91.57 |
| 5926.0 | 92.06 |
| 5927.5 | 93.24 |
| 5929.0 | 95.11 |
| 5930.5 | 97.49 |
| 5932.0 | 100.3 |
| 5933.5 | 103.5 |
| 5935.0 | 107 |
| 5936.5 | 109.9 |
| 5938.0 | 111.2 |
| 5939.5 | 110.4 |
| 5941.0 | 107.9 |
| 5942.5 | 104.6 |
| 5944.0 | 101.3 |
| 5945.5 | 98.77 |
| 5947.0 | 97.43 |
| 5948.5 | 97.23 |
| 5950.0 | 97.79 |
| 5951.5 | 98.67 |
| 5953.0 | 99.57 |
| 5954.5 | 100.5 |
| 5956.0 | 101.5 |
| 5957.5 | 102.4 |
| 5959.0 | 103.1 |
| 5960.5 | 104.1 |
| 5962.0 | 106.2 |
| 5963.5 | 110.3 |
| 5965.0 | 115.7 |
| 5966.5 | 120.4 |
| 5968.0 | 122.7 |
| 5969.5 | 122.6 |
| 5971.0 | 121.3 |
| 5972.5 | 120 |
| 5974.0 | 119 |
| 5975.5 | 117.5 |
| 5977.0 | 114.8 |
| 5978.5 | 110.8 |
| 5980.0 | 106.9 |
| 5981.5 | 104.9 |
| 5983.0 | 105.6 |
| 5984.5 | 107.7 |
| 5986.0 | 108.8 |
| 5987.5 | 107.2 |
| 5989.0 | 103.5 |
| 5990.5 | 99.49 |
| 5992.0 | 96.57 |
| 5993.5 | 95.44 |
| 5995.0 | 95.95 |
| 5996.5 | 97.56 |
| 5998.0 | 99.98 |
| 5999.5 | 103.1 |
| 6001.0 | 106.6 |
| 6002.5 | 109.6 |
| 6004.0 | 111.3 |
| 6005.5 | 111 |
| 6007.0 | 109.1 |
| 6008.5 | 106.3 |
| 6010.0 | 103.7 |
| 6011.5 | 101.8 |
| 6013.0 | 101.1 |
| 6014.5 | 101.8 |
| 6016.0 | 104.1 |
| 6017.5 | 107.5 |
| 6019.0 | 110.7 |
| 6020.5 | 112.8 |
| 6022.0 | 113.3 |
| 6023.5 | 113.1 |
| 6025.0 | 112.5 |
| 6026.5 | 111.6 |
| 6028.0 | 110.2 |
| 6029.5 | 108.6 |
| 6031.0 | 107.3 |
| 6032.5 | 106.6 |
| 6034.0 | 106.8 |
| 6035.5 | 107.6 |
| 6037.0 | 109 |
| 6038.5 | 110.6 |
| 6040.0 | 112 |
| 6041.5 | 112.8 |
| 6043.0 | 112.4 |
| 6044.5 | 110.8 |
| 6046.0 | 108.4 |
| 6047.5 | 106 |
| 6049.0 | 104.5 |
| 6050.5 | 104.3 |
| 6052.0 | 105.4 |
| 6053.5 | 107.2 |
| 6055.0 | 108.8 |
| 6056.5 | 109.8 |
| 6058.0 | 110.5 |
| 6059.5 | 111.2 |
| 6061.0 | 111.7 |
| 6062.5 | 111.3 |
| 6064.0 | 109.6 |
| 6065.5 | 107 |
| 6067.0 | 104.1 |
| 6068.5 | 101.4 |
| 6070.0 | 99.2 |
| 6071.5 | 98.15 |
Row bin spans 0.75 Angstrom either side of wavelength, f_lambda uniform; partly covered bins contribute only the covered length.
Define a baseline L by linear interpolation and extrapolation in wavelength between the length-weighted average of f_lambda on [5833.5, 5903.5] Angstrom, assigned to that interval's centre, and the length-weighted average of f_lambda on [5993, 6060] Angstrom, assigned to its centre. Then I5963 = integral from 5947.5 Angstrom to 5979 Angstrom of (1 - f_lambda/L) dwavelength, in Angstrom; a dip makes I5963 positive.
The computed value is -1.0 Angstrom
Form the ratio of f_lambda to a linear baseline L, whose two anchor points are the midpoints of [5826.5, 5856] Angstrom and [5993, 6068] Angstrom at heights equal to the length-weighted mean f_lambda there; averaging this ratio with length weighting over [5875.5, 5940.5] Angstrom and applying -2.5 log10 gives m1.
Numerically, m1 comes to 0.076 mag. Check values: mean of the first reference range 109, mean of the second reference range 108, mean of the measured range 101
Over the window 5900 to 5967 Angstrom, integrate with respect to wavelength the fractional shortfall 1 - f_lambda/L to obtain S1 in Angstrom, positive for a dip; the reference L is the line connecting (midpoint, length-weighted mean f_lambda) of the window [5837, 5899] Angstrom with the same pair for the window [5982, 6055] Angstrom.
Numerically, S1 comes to 2.8 Angstrom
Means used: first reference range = 104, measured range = 101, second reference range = 107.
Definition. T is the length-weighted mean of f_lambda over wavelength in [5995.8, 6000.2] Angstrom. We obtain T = 100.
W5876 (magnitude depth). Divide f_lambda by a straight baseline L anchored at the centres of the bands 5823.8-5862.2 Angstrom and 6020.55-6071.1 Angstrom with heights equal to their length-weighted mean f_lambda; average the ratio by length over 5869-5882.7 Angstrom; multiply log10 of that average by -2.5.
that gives 0.10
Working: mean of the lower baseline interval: 106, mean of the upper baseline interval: 109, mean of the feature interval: 97.2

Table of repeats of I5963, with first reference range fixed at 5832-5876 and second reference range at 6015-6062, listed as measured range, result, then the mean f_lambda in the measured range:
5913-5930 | 2.3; 92.4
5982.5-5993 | 0.4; 104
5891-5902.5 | 0.2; 104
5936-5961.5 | 1.1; 103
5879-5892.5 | -0.1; 107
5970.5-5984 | -0.7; 113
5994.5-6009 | 0.4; 105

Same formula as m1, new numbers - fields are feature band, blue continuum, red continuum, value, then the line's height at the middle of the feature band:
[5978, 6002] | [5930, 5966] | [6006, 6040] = 0.03 mag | 106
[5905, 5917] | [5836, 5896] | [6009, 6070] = 0.09 mag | 105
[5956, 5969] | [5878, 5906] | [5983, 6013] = -0.06 mag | 104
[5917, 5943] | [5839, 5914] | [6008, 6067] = 0.07 mag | 105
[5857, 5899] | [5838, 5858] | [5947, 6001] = 0.09 mag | 110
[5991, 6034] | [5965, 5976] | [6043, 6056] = 0.07 mag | 113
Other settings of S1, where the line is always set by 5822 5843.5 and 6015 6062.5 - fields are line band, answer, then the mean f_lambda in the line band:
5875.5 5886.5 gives 0.2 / 102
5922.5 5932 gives 1.0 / 94.1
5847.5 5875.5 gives 0.1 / 103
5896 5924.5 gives 1.8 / 98.4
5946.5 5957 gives 0.7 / 99.1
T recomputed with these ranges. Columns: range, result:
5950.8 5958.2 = 101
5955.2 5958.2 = 102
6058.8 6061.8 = 111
